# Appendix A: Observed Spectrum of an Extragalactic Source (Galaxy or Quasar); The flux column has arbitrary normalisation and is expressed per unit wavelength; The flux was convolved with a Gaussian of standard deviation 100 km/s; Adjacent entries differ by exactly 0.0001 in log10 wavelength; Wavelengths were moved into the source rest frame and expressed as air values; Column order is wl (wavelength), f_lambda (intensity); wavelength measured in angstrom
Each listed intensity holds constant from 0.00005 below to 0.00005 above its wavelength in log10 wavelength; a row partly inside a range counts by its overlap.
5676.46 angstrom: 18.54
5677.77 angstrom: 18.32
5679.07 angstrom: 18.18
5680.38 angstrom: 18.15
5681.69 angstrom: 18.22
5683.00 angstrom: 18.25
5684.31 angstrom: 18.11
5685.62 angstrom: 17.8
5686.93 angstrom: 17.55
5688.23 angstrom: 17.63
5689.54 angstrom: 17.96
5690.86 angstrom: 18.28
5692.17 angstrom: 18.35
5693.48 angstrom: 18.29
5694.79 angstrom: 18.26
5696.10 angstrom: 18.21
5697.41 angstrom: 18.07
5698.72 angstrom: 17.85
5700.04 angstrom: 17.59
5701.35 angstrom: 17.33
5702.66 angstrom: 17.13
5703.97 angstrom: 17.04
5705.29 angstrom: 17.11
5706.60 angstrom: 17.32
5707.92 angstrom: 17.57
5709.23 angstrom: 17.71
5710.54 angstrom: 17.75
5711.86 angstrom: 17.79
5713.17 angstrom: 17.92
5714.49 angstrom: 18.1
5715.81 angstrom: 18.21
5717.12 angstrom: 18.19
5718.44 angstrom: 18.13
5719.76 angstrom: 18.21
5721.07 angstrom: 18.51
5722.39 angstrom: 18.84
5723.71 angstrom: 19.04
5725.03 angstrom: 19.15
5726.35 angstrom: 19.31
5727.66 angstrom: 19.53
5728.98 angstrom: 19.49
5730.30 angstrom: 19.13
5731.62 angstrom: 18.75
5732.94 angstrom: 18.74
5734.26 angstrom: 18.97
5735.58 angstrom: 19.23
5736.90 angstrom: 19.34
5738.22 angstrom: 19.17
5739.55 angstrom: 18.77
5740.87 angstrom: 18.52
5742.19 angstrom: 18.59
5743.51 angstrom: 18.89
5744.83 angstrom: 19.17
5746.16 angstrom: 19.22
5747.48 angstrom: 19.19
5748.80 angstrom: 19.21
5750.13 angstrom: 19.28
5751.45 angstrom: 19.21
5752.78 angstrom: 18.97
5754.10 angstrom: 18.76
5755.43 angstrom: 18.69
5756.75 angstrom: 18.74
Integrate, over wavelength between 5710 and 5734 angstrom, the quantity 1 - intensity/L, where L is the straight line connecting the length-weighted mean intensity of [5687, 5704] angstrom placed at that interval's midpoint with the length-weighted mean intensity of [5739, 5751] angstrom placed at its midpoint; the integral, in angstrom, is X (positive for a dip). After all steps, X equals -0.2 angstrom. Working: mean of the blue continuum 17.9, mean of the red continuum 19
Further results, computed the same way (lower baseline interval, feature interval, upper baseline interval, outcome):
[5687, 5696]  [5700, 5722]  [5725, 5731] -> 1.2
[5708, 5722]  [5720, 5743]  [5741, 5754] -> -0.5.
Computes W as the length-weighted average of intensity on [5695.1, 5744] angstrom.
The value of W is 18.4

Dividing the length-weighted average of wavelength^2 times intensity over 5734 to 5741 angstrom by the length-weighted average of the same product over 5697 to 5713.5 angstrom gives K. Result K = 1.10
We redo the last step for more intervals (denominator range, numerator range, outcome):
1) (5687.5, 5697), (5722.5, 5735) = 1.07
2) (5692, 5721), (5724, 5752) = 1.08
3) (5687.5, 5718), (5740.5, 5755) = 1.08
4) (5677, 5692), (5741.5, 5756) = 1.08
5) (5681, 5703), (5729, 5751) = 1.08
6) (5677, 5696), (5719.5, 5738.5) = 1.07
